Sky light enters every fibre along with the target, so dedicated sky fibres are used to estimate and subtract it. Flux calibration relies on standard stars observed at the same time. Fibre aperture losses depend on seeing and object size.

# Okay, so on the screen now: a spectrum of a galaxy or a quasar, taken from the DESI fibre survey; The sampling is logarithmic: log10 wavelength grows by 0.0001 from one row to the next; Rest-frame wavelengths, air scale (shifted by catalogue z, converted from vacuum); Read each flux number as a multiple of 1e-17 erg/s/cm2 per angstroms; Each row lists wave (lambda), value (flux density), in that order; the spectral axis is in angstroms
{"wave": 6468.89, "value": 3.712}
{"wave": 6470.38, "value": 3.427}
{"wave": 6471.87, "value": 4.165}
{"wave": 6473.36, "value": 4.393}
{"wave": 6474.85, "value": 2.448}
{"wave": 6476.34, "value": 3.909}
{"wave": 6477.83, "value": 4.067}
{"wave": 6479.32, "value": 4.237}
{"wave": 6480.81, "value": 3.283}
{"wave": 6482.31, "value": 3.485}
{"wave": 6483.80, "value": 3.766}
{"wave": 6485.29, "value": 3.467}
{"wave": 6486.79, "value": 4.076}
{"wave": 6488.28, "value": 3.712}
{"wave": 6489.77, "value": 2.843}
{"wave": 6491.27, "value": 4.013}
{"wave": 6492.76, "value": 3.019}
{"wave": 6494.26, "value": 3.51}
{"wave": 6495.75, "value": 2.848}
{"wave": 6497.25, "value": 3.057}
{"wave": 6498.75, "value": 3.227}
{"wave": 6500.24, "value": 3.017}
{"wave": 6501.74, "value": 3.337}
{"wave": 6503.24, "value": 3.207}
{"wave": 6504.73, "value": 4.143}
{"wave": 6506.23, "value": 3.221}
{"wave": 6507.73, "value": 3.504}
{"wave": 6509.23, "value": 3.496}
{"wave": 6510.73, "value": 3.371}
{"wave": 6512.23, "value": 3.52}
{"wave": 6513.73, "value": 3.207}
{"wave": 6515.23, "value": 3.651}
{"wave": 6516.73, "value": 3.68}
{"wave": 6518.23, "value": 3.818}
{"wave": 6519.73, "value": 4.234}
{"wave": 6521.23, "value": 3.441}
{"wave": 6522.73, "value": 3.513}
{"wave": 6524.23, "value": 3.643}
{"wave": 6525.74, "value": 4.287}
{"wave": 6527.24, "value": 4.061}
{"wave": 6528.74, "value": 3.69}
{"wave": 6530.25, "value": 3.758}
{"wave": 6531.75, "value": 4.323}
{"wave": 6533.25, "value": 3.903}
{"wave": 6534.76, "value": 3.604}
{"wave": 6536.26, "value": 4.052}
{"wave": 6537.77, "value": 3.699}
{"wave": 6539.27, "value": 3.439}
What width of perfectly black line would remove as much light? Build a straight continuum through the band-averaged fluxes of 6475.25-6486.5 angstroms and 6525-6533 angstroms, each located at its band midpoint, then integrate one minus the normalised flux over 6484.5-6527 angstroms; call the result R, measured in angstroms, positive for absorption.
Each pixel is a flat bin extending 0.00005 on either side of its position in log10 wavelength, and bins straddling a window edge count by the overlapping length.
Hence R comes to 4.0 angstroms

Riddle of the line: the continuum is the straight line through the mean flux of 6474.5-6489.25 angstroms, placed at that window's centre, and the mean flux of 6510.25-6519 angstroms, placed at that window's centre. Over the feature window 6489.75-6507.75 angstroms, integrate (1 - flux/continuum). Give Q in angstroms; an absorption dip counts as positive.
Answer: 1.5 angstroms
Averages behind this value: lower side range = 3.67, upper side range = 3.55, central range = 3.31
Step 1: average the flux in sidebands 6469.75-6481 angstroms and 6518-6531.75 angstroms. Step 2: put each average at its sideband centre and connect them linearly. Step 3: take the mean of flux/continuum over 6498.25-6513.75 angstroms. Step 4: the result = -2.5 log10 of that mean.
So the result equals 0.13 mag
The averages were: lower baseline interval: 3.77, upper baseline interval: 3.86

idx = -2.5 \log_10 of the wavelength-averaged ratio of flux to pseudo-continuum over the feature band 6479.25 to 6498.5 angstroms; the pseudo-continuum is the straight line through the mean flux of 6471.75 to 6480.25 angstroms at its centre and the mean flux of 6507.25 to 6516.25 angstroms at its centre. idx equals 0.08 mag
